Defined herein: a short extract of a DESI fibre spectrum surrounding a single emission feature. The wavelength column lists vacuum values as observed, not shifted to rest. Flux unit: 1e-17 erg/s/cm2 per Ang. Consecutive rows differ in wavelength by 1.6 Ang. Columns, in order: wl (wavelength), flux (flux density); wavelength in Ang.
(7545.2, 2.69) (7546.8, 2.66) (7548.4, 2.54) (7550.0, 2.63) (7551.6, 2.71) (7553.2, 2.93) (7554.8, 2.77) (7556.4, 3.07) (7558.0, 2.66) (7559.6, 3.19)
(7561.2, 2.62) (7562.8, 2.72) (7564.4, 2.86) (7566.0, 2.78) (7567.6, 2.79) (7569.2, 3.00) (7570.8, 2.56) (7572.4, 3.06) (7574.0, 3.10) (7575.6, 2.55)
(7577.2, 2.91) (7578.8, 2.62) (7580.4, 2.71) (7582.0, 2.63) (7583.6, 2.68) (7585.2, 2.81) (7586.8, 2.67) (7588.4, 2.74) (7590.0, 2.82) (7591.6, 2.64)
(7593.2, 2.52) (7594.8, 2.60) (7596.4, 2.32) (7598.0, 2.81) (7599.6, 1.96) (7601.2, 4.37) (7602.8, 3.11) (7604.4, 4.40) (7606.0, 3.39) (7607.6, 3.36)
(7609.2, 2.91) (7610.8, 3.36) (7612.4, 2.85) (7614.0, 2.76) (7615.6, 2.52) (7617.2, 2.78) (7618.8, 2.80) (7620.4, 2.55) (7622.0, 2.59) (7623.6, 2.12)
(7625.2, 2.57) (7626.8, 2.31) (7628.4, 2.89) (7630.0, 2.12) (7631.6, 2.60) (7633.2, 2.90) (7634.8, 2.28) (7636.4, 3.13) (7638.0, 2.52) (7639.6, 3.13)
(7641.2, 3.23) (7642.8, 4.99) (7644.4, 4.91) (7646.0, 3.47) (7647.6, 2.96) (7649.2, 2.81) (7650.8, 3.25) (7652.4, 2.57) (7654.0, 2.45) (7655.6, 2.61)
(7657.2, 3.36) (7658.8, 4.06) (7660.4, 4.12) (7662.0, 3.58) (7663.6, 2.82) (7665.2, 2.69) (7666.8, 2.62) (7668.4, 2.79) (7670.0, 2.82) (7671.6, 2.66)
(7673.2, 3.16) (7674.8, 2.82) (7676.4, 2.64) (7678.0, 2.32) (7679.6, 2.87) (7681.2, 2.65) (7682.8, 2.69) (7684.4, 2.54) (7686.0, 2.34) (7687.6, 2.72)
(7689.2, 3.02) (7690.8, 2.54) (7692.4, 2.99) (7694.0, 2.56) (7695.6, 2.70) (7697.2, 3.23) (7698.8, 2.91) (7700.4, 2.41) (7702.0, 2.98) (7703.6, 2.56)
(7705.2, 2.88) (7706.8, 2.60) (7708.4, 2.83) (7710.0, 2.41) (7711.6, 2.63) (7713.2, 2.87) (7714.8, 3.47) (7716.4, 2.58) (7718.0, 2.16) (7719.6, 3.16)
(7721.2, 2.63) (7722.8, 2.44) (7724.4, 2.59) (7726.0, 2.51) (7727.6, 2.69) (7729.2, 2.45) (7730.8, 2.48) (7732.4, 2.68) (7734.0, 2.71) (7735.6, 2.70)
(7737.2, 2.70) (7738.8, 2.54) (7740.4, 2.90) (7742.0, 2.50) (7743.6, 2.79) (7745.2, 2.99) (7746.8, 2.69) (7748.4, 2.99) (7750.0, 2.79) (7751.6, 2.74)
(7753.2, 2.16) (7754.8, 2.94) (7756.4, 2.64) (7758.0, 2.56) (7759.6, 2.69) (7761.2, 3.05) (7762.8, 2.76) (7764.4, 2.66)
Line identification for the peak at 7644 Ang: [S II]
